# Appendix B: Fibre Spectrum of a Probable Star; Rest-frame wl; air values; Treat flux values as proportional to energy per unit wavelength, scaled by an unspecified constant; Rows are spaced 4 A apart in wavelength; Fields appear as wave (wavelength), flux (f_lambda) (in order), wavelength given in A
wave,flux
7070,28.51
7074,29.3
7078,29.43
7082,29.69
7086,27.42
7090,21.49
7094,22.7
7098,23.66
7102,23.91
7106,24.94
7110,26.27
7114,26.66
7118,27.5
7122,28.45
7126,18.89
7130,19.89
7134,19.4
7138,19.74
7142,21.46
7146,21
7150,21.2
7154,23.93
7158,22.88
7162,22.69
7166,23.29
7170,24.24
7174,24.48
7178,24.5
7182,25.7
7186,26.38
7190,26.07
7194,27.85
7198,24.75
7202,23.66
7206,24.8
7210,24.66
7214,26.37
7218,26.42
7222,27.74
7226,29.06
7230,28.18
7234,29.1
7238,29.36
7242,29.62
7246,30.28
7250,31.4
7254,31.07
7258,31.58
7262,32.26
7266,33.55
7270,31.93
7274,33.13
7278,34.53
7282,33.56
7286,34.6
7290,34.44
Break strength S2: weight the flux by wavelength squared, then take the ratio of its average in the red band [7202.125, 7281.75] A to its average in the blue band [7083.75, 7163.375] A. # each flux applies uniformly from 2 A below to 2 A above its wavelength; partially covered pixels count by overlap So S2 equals 1.32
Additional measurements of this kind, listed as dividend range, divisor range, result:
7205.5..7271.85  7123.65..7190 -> 1.33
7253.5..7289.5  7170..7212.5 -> 1.34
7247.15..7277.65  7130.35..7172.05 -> 1.52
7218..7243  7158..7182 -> 1.22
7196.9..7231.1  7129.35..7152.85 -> 1.30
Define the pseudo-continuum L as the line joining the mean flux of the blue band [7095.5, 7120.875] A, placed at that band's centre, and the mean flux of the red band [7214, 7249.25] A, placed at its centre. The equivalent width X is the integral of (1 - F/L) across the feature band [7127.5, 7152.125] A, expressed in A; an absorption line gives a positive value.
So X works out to 5.5 A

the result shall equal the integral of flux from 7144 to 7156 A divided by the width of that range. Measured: 22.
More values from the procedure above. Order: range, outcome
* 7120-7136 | 21.7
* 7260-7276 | 32.7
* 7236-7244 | 29.5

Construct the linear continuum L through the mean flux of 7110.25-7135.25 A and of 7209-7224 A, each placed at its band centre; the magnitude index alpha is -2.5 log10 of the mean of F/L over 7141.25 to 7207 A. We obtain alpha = 0.05 mag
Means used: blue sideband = 23.8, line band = 24.1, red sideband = 26.4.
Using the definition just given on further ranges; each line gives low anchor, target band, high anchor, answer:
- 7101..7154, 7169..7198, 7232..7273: 0.044 mag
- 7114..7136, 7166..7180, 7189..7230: 0.029 mag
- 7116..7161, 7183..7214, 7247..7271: 0.061 mag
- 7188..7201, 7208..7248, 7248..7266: 0.040 mag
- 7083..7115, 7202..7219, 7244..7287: 0.183 mag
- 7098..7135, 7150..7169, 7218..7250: 0.127 mag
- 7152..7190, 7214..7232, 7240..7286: 0.042 mag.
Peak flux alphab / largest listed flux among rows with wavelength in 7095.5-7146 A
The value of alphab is 28.45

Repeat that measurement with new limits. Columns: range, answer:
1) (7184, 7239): 29.36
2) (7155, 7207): 27.85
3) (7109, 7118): 27.5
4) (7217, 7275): 33.55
